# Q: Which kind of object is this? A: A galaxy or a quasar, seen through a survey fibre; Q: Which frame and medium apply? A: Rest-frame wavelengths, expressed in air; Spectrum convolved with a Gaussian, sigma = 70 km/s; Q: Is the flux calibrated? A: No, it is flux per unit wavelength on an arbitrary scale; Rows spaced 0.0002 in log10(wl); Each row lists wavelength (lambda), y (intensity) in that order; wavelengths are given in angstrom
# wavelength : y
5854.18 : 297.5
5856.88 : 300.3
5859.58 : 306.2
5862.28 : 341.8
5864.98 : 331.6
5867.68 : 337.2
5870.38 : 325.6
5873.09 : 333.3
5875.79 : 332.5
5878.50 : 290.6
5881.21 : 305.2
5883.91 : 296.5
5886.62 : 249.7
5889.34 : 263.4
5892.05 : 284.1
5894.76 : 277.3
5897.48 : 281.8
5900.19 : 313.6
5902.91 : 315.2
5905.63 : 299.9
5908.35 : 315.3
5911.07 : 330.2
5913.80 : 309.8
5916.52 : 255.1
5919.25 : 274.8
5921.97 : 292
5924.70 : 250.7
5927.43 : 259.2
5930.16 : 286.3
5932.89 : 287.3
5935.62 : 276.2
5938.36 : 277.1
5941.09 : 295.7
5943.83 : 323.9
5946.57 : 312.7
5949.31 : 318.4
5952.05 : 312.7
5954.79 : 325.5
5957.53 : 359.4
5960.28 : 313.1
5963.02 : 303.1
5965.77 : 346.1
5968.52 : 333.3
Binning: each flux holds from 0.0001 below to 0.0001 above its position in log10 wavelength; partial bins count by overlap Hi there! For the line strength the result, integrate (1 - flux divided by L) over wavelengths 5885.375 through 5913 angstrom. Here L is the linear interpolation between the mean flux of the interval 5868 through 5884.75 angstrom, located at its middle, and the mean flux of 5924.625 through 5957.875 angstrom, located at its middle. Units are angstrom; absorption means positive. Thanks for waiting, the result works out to 1.45 angstrom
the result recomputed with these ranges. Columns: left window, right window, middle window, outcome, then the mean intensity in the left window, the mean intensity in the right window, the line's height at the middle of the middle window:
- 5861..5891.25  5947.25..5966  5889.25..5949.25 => 4.9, 309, 324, 317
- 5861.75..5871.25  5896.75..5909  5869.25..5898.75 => 2.4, 334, 306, 320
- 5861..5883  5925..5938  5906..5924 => -0.4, 324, 275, 289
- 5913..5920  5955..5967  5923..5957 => 1.1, 278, 330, 305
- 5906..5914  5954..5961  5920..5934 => 2.1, 317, 335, 324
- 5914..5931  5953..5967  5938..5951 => -0.1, 272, 329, 305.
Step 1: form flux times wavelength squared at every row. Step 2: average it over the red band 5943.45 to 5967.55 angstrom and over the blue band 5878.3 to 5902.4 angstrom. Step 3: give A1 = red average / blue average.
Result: 1.2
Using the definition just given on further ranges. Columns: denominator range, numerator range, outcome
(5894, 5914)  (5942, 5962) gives 1.07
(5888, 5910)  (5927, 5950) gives 1.01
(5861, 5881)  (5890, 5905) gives 0.91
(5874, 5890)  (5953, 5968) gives 1.16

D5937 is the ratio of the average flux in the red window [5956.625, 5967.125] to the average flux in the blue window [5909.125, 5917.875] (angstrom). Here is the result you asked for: 1.10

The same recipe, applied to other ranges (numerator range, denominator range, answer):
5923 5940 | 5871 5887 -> 0.90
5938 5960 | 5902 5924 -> 1.07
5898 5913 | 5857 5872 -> 0.96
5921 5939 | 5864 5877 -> 0.83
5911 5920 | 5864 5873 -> 0.87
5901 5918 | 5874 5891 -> 1.05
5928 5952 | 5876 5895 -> 1.04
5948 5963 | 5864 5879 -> 0.99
